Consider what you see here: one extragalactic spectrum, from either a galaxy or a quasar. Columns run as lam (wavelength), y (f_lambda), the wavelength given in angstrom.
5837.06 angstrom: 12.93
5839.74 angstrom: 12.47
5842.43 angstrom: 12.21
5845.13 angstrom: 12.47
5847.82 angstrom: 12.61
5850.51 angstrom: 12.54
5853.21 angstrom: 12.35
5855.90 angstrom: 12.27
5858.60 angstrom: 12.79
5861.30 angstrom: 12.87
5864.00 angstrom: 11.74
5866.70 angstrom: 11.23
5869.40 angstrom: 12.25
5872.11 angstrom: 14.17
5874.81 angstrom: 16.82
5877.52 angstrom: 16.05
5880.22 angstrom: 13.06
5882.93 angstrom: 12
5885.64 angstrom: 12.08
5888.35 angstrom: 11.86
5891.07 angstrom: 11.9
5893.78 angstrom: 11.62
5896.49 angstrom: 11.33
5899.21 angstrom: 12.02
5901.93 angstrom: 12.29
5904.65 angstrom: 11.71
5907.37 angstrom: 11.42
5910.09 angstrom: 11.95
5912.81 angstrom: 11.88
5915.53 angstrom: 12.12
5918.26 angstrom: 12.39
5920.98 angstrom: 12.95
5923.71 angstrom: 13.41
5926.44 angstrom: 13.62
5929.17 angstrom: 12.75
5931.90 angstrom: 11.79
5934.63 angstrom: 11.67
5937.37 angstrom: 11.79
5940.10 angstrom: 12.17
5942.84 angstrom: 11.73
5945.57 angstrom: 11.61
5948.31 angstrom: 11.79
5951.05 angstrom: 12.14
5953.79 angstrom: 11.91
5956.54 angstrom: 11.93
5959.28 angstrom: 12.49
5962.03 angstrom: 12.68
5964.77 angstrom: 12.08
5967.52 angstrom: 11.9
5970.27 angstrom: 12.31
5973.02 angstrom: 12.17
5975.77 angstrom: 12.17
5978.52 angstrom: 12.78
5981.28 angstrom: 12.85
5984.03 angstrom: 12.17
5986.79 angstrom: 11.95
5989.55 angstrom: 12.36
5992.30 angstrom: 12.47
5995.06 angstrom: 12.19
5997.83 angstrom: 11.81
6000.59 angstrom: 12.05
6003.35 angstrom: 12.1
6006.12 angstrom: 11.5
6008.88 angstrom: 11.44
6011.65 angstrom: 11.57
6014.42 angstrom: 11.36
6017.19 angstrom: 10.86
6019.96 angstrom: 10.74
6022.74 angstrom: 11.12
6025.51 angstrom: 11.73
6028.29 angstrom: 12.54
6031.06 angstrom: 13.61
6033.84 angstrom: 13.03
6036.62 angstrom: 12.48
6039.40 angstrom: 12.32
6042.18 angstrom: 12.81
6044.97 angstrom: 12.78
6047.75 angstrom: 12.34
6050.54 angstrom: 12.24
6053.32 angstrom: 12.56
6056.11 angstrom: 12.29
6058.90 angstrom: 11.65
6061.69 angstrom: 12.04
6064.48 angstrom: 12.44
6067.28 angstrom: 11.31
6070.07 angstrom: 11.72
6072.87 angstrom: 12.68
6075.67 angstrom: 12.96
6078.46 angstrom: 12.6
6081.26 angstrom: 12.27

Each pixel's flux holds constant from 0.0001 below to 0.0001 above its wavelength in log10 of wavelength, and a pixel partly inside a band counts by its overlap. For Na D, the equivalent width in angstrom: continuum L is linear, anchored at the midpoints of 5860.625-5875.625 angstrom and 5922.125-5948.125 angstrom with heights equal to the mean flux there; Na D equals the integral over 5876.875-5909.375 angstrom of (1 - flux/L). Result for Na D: 1.5 angstrom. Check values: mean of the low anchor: 13.1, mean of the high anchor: 12.3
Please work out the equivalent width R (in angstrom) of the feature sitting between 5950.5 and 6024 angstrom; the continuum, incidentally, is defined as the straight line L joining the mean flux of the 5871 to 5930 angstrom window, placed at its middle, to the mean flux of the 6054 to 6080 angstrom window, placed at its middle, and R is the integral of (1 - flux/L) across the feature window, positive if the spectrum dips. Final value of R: 2.8 angstrom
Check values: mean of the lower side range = 12.7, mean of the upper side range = 12.2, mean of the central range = 12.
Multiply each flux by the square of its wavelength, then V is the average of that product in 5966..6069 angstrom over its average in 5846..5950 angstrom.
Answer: 1.01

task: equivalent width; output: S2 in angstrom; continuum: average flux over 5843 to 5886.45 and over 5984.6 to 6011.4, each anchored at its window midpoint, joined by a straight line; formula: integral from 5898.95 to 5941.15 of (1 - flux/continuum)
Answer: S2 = 0.99 angstrom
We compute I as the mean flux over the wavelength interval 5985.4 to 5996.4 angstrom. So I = 12.2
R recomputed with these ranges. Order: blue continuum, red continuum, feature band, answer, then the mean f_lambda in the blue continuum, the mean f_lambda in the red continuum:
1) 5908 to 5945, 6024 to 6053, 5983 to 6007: 0.8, 12.3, 12.6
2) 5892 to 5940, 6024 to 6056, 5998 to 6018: 1.4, 12.2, 12.6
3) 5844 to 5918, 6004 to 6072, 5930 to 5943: 0.5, 12.5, 12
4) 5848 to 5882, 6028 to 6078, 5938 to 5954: 1.2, 13.1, 12.4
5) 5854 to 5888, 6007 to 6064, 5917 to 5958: 1.4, 13.1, 12.1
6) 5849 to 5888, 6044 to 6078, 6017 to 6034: 0.6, 13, 12.3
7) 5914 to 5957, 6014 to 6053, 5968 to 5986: -0.2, 12.2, 12.2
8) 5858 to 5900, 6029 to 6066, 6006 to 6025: 2.0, 12.7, 12.5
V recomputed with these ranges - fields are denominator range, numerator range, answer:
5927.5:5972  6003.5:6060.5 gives 1.03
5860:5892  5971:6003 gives 0.98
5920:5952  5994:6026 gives 0.96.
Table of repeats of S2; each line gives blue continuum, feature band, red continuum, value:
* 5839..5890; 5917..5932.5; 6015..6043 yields -0.39 angstrom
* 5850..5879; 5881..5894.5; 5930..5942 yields 0.87 angstrom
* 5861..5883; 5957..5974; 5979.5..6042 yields 0.33 angstrom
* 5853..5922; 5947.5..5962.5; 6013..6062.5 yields 0.25 angstrom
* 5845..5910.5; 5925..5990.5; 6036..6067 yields 1.26 angstrom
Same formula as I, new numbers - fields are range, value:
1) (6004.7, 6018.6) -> 11.3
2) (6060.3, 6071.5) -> 11.9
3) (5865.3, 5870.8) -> 11.8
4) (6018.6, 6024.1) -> 10.9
